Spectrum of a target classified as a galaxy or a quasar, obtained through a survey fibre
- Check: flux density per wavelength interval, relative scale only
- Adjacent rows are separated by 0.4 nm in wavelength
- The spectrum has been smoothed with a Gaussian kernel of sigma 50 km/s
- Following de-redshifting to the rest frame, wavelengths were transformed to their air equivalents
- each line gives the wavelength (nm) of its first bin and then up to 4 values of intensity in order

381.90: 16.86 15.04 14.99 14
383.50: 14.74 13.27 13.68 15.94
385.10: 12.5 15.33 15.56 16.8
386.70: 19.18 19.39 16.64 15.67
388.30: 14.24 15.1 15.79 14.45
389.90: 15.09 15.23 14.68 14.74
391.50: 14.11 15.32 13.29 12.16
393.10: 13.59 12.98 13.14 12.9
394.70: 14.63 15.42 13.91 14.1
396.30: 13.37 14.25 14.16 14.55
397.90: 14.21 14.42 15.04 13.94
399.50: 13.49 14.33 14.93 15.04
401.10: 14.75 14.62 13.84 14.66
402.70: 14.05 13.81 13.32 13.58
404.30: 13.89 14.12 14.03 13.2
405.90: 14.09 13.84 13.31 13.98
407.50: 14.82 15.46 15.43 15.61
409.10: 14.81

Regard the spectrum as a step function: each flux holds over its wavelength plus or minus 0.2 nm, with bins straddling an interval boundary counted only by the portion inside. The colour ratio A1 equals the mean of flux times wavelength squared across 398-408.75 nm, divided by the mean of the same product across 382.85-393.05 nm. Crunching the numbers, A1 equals 1.02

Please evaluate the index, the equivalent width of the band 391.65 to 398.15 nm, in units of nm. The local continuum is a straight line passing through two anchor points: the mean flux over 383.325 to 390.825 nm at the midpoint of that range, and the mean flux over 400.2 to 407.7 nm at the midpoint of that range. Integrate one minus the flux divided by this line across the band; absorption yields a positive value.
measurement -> 0.41 nm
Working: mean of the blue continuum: 15.4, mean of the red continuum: 14.1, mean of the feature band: 13.9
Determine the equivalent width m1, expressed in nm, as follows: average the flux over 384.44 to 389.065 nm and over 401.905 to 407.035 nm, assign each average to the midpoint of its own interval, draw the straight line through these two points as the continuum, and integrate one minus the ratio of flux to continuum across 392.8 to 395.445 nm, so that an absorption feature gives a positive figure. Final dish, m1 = 0.24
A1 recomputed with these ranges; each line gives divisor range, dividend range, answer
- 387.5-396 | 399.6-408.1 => 1.05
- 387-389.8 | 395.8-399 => 0.95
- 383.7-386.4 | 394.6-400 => 1.04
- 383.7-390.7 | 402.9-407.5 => 0.97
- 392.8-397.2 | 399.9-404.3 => 1.07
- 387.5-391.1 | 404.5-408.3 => 1.02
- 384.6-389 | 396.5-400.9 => 0.95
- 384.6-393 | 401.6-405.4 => 0.98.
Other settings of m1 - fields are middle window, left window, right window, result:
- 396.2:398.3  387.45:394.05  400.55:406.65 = 0.009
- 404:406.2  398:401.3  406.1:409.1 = 0.112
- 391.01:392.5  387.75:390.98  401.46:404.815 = 0.050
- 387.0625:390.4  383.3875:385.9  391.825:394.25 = -0.421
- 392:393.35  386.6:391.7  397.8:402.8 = 0.184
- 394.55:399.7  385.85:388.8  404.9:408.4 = 0.386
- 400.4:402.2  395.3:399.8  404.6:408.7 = -0.049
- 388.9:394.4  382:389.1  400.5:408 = 0.326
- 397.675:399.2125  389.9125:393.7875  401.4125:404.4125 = -0.049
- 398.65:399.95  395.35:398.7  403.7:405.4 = 0.000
